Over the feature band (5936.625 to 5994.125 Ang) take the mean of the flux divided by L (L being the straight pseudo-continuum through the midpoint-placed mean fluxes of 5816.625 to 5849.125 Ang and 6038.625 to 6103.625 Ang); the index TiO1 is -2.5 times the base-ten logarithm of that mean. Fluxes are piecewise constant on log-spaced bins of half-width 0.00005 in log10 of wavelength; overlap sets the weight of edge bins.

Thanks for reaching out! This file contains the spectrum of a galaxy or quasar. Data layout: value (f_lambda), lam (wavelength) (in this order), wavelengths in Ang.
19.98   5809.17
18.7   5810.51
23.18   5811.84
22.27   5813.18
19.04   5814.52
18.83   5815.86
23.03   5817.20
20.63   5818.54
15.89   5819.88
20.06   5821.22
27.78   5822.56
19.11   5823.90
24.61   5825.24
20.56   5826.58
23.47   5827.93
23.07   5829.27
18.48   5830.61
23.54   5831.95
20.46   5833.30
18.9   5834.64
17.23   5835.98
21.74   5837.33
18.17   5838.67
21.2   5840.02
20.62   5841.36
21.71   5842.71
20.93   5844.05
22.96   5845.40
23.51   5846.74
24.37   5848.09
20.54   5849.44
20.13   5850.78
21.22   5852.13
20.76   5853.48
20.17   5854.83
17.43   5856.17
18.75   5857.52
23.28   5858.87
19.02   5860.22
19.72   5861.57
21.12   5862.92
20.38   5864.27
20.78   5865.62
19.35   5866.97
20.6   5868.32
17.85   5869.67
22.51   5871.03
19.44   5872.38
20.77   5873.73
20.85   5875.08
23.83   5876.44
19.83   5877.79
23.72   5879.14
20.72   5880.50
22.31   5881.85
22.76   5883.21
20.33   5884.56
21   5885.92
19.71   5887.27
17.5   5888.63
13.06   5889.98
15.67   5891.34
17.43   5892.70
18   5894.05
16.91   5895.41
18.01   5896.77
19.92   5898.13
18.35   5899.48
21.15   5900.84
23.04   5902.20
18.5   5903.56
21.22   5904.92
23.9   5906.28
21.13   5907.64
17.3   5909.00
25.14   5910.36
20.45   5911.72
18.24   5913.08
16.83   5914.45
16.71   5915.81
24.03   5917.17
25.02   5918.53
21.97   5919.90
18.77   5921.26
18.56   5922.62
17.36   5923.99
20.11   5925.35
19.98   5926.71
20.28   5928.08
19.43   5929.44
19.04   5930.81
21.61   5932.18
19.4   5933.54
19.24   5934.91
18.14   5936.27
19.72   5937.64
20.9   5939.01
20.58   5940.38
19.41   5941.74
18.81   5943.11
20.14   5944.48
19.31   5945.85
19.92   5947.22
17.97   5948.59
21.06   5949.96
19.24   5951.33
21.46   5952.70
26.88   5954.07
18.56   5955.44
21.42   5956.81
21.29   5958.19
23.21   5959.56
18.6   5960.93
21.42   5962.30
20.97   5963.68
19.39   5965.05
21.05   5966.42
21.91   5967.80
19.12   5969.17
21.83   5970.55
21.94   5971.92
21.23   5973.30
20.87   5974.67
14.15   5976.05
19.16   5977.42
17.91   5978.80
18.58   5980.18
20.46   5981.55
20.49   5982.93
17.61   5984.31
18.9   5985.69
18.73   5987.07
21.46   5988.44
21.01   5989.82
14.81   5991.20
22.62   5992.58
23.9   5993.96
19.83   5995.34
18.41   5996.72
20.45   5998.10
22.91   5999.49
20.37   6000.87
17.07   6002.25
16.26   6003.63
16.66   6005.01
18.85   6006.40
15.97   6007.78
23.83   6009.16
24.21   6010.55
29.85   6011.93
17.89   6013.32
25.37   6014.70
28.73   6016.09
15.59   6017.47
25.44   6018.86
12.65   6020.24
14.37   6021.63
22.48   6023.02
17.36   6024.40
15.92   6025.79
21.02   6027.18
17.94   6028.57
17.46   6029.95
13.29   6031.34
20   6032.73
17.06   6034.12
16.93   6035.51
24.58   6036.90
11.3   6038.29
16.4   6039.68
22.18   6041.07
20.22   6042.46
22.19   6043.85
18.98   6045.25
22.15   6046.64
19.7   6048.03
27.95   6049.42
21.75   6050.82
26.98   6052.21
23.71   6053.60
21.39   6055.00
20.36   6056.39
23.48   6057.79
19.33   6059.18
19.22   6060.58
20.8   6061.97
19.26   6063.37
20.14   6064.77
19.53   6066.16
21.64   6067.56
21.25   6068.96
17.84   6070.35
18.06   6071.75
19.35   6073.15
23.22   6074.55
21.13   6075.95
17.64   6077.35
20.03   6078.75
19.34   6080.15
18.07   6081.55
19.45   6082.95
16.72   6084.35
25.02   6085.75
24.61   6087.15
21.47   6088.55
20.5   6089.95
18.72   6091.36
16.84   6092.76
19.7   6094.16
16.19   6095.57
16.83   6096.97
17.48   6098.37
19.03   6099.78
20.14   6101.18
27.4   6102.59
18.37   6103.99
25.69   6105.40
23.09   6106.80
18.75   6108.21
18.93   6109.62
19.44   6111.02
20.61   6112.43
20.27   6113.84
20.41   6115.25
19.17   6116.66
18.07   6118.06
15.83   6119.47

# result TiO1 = 0.04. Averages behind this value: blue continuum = 21.3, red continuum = 20.4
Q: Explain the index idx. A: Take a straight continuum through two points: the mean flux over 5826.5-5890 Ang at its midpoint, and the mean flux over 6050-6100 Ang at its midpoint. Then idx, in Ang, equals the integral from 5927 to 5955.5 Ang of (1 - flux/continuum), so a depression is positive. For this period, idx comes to 0.59 Ang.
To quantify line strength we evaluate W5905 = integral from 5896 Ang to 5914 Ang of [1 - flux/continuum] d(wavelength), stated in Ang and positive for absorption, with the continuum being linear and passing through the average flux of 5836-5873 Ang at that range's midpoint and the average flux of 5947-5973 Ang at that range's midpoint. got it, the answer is 0.3 Ang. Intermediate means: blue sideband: 20.6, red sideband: 20.9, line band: 20.4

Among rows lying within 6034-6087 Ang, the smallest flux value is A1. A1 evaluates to 11.3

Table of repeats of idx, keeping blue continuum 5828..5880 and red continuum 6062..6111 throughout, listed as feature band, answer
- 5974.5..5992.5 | 1.3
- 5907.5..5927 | 0.5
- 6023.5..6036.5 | 1.6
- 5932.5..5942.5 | 0.4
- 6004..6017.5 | -1.1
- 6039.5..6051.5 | -0.8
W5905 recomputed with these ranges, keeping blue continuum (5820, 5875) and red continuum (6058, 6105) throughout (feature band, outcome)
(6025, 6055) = 0.2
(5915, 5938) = 0.7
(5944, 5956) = -0.1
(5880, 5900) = 1.9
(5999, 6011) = 0.5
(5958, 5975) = -0.5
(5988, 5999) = 0.0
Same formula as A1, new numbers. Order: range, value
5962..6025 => 12.65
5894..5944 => 16.71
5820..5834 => 18.48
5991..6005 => 14.81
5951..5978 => 14.15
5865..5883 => 17.85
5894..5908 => 16.91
